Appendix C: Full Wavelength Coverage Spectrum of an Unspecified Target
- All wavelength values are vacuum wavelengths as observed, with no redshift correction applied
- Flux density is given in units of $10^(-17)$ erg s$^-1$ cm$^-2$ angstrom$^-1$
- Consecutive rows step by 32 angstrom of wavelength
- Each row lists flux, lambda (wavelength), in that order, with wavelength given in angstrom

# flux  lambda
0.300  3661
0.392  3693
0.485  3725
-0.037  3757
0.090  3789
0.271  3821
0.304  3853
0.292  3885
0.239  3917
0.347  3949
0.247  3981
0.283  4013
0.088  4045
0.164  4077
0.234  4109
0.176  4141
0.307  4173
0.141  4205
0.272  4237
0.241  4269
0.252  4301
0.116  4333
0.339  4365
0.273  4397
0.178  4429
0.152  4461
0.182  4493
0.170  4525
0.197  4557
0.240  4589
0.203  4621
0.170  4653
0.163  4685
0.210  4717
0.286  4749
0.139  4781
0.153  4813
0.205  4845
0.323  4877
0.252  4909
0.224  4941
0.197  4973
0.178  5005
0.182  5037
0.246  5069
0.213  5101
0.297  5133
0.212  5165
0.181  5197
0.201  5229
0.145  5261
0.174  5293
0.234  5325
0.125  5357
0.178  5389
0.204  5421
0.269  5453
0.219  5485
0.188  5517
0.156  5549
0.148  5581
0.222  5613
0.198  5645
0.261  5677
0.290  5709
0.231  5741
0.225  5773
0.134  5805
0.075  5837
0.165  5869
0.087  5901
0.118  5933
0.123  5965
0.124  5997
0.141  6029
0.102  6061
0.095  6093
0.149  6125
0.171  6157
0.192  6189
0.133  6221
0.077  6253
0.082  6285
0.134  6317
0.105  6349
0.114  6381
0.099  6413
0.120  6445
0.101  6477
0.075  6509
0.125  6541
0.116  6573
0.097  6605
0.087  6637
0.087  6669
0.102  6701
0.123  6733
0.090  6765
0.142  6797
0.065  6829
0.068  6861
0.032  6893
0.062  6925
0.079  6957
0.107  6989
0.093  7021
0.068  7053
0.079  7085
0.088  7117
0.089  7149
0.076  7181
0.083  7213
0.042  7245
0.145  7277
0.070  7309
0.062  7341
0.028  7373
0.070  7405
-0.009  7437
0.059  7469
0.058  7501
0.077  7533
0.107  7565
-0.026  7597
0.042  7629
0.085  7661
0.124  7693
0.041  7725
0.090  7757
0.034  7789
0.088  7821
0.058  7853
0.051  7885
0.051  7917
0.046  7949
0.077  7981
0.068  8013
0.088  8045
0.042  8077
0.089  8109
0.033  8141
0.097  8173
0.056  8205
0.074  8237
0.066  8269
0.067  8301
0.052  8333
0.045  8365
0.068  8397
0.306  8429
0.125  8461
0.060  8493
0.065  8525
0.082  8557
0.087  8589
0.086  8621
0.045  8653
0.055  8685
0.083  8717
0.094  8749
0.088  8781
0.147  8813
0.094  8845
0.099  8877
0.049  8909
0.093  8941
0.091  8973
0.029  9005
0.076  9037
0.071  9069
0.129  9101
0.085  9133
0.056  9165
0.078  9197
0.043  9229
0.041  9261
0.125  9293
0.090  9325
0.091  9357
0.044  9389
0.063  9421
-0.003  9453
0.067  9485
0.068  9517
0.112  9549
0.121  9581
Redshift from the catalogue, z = 1.262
